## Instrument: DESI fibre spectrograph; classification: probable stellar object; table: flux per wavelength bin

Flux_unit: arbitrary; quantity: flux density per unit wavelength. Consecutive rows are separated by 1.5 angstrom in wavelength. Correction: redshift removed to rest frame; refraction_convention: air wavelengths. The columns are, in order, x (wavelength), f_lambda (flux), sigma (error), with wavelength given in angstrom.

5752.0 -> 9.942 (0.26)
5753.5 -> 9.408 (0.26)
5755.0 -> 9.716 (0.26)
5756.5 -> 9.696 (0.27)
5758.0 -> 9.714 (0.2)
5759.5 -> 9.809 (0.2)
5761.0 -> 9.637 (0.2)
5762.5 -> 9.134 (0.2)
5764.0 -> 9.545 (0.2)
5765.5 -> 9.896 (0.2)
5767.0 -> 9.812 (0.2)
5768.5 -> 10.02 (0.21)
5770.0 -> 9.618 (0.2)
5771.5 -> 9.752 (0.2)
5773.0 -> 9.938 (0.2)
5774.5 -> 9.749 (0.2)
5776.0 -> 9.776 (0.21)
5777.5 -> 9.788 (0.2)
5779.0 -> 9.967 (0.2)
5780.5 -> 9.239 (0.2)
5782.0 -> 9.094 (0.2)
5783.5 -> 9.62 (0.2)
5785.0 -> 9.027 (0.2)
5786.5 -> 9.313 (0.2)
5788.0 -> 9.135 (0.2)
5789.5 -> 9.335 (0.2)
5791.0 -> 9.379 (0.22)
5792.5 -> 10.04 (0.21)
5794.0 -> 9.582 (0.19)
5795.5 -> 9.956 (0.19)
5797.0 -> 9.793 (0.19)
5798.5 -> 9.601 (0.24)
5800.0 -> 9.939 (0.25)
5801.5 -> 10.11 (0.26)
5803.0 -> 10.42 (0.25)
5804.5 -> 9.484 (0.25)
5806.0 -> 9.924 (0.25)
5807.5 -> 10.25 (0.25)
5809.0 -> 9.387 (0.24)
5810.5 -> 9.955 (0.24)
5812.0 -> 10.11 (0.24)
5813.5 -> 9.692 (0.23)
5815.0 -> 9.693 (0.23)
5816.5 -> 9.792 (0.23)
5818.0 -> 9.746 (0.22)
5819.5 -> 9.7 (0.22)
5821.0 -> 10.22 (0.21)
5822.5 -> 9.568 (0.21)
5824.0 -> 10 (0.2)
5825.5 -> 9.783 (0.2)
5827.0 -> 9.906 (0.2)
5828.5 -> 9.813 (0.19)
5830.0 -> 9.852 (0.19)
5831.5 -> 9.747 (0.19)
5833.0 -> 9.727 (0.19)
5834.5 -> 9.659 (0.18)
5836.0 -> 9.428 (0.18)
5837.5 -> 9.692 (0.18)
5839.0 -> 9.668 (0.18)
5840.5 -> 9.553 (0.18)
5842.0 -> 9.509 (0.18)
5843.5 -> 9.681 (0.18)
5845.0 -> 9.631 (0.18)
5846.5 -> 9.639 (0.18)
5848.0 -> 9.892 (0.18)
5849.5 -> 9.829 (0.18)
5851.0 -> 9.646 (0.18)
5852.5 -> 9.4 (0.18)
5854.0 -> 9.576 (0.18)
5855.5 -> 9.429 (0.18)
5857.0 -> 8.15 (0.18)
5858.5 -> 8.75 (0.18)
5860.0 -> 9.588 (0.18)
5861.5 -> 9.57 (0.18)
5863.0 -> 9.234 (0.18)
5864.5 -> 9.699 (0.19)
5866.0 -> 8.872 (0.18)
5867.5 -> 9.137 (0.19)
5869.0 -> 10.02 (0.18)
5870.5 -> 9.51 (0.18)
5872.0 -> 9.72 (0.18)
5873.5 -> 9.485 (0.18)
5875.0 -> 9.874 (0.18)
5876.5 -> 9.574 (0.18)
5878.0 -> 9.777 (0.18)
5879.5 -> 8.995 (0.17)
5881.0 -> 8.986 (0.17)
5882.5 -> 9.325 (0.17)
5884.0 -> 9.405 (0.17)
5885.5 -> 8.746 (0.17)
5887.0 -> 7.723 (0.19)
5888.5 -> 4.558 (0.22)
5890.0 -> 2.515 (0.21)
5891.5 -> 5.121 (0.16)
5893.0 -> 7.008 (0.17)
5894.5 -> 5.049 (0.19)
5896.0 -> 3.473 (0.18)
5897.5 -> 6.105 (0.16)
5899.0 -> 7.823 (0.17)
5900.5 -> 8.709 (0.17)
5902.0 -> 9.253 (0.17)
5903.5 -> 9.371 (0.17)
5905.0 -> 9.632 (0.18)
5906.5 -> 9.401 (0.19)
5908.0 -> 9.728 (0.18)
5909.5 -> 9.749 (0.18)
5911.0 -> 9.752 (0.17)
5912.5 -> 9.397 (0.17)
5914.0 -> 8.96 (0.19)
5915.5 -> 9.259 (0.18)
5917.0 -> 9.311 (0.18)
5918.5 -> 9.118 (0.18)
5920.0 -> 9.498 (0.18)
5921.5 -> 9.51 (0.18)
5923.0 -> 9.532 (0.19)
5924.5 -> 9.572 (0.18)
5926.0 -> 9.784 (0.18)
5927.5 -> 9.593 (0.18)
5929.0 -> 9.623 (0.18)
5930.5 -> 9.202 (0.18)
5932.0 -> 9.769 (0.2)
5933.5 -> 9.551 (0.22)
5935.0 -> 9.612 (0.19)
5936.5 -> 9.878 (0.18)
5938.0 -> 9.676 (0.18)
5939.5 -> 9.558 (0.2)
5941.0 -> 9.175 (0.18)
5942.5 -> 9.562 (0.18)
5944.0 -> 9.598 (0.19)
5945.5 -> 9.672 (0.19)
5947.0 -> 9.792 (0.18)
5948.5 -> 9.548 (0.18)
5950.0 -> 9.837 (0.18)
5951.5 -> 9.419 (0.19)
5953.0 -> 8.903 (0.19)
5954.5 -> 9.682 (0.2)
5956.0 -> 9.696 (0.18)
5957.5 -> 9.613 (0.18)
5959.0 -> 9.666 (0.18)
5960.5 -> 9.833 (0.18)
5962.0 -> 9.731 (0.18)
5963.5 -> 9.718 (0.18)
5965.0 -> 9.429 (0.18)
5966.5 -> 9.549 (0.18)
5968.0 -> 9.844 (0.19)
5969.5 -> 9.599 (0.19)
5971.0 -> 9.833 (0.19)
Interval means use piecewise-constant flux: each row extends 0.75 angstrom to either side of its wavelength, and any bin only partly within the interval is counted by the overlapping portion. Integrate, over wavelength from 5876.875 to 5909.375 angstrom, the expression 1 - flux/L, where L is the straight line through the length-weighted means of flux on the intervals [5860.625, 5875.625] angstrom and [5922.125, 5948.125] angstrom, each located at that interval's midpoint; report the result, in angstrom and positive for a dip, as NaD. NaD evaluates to 6.2 angstrom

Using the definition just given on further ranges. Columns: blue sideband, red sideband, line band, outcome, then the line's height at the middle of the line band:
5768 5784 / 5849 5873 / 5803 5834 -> -1.0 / 9.53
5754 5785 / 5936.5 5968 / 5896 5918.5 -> 1.8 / 9.61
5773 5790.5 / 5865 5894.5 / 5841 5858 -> -1.7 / 8.64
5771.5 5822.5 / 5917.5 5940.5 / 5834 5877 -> 0.7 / 9.65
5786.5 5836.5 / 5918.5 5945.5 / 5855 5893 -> 4.2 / 9.66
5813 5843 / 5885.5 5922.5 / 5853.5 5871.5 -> -0.8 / 8.92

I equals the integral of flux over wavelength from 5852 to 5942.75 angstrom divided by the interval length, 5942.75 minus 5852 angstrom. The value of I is 8.83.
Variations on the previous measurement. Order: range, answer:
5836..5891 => 9.05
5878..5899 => 6.84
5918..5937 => 9.56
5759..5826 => 9.72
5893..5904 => 7.05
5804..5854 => 9.74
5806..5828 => 9.85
